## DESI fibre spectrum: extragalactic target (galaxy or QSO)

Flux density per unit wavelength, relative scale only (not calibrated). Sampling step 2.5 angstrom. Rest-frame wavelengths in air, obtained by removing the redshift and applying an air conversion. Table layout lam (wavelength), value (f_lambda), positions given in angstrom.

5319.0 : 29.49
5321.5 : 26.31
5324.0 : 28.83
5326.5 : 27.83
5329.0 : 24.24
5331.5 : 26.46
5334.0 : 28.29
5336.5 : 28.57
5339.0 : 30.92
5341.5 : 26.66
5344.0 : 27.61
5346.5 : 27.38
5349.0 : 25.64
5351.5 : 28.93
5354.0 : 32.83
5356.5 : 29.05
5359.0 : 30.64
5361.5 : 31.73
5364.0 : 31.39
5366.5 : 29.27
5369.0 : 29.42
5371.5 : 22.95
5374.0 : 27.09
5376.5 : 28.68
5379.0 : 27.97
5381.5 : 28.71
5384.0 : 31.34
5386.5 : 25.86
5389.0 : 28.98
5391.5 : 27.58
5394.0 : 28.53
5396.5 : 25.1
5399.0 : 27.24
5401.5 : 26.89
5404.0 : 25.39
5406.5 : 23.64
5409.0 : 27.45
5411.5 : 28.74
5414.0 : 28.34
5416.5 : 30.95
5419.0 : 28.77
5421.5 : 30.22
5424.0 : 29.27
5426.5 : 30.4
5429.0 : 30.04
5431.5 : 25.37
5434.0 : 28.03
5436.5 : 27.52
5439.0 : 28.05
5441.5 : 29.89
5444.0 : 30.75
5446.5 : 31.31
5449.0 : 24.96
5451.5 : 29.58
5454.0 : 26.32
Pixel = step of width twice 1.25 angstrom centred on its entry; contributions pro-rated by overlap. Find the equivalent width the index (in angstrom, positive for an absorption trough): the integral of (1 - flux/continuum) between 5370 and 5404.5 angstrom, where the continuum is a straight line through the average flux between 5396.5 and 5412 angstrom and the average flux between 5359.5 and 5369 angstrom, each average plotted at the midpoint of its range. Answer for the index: 0.9 angstrom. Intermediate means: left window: 30.6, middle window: 27.4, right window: 26.3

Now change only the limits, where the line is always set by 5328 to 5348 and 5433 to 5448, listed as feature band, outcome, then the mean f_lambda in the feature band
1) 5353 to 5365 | -1.4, 31.1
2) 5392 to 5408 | 1.3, 26.2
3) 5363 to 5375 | 0.0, 28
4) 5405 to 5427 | 0.2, 28.5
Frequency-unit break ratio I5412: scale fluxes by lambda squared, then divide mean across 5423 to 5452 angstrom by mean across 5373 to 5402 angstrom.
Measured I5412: 1.1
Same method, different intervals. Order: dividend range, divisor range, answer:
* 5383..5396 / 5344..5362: 0.98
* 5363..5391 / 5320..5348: 1.04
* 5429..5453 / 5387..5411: 1.08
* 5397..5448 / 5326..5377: 1.03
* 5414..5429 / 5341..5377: 1.06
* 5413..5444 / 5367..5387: 1.06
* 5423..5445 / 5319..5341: 1.08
